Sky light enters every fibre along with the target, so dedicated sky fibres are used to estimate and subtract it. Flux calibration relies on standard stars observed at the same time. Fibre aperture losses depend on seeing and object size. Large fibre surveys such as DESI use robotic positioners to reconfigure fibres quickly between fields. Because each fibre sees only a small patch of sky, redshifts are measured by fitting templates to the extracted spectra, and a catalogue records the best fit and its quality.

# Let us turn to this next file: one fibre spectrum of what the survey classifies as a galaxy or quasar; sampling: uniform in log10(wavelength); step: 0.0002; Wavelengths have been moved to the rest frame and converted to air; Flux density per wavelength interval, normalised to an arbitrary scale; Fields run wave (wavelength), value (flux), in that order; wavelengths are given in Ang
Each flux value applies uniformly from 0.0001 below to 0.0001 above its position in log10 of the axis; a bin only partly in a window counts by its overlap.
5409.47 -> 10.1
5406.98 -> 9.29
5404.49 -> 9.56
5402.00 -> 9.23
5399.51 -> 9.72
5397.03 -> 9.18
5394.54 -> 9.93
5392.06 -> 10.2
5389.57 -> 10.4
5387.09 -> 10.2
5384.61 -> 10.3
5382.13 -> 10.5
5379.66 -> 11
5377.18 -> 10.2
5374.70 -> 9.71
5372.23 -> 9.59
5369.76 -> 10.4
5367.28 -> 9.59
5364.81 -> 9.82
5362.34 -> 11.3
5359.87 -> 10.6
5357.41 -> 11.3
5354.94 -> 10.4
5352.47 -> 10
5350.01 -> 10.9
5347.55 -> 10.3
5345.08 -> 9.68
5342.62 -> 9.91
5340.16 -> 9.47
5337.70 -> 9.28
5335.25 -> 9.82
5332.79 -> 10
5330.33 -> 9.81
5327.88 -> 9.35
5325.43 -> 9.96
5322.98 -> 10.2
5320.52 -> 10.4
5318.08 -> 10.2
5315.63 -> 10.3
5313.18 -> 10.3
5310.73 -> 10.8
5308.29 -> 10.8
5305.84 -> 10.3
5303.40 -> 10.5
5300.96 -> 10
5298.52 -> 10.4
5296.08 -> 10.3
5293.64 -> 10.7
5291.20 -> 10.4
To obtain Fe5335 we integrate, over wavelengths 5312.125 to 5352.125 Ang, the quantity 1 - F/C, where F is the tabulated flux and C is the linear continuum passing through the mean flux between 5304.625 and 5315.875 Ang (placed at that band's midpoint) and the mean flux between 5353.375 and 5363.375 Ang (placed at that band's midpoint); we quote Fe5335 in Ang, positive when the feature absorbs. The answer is 2.5 Ang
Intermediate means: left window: 10.5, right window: 10.9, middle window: 9.99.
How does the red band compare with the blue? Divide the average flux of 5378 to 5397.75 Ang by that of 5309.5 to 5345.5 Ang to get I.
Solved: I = 1.03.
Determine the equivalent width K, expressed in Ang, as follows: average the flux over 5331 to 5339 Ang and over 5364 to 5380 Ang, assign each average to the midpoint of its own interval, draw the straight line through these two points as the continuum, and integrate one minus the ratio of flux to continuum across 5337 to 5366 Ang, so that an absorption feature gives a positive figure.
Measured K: -1.3 Ang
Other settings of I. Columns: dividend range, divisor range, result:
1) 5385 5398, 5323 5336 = 1.02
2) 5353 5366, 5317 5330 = 1.06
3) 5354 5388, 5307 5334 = 1.02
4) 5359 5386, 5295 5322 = 0.99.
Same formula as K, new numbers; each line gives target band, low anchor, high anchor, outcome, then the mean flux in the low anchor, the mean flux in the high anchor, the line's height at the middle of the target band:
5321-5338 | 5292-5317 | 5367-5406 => 0.77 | 10.4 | 9.98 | 10.3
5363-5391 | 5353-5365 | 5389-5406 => 0.16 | 10.7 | 9.71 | 10.2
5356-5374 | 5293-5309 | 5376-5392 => 0.11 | 10.4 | 10.4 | 10.4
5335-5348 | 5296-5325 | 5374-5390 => 0.82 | 10.4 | 10.3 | 10.4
